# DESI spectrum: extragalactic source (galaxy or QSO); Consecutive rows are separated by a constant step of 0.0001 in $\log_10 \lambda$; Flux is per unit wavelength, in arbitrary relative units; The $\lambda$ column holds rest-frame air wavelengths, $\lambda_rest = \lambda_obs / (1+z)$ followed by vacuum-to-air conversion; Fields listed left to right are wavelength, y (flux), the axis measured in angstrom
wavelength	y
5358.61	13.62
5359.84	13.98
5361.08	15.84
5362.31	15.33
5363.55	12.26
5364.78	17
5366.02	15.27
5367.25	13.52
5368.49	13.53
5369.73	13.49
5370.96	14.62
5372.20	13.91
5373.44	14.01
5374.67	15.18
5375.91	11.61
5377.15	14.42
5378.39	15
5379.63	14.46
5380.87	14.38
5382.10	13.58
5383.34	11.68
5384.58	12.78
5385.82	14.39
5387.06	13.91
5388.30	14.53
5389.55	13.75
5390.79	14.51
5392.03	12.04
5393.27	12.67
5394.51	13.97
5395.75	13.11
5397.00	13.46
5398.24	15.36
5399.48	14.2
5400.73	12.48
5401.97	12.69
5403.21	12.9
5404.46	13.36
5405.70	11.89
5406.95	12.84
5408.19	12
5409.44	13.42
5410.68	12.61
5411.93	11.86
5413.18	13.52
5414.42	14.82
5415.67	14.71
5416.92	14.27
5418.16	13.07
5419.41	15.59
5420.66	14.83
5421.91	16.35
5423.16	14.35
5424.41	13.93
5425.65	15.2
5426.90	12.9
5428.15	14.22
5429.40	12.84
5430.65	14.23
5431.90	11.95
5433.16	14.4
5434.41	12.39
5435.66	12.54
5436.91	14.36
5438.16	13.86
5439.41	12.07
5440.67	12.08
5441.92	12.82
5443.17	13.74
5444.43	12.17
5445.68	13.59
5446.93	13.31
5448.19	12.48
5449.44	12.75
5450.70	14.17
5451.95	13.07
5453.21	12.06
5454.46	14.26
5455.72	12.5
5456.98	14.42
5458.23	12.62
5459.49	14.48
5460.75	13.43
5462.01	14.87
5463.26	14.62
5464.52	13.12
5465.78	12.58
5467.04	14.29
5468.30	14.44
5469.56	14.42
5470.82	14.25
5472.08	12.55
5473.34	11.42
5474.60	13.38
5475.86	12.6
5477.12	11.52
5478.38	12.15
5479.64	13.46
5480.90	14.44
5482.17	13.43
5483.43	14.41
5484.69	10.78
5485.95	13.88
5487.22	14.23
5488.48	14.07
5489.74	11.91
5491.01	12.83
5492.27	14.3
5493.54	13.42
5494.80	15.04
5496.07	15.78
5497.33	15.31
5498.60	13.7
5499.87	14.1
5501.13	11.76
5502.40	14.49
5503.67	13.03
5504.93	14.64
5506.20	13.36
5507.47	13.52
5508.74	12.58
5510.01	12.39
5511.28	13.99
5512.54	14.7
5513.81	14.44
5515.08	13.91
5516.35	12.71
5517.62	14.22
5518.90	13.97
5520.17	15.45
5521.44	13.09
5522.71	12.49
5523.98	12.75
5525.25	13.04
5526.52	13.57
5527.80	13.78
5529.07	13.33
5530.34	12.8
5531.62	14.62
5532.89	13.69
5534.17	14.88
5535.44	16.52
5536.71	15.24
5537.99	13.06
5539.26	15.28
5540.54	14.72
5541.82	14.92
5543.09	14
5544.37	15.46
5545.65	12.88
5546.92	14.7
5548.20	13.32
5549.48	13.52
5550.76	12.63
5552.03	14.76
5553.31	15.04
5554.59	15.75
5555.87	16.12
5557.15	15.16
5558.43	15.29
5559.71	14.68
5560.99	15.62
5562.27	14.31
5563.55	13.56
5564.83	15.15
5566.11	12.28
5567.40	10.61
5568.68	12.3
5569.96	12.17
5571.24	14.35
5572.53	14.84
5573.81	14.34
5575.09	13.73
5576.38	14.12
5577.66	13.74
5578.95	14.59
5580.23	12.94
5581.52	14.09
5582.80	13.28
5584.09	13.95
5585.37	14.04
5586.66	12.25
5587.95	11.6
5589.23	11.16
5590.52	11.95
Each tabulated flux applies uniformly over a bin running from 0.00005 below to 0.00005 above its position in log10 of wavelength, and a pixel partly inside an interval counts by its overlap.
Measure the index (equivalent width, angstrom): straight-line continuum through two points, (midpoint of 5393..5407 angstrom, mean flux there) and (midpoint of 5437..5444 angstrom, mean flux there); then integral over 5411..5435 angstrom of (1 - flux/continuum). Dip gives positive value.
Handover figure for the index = -1.5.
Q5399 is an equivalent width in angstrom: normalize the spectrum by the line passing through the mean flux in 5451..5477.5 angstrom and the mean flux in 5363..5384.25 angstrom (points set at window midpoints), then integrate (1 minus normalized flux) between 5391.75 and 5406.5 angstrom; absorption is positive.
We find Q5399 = 0.7 angstrom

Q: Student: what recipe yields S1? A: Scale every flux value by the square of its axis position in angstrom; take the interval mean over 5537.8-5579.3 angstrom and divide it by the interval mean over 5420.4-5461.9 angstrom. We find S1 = 1.10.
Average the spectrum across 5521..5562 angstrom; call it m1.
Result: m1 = 14.3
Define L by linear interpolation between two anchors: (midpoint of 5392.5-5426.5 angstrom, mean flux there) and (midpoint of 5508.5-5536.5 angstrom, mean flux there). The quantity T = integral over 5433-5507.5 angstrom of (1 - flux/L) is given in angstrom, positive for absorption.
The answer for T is 1.8 angstrom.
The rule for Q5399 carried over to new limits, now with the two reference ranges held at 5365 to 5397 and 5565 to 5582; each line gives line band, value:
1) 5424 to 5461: 1.07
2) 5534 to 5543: -0.93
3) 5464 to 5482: 0.57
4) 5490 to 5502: -0.34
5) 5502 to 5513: -0.03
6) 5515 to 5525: 0.00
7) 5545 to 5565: -1.56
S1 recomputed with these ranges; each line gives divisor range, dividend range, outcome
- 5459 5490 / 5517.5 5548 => 1.07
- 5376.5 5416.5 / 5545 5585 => 1.10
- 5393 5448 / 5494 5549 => 1.08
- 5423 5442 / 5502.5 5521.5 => 1.06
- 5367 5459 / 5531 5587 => 1.10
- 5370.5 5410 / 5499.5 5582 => 1.09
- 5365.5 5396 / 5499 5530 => 1.03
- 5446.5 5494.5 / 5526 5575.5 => 1.09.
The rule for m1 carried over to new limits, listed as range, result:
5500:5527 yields 13.5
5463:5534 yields 13.6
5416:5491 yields 13.5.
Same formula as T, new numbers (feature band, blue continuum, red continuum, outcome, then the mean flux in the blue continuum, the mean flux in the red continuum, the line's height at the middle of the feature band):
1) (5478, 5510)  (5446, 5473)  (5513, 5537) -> 0.27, 13.5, 13.9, 13.7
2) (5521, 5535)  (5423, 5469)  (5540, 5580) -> 0.43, 13.4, 14.1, 13.9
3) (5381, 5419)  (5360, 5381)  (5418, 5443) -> 1.77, 14.3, 13.7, 14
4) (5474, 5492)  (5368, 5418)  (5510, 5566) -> 1.11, 13.5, 14.2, 14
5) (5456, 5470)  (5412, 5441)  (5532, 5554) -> 0.11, 13.8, 14.4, 14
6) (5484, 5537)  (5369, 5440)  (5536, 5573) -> 1.03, 13.6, 14.2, 14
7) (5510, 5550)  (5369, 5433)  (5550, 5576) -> 0.09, 13.7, 14.1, 14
